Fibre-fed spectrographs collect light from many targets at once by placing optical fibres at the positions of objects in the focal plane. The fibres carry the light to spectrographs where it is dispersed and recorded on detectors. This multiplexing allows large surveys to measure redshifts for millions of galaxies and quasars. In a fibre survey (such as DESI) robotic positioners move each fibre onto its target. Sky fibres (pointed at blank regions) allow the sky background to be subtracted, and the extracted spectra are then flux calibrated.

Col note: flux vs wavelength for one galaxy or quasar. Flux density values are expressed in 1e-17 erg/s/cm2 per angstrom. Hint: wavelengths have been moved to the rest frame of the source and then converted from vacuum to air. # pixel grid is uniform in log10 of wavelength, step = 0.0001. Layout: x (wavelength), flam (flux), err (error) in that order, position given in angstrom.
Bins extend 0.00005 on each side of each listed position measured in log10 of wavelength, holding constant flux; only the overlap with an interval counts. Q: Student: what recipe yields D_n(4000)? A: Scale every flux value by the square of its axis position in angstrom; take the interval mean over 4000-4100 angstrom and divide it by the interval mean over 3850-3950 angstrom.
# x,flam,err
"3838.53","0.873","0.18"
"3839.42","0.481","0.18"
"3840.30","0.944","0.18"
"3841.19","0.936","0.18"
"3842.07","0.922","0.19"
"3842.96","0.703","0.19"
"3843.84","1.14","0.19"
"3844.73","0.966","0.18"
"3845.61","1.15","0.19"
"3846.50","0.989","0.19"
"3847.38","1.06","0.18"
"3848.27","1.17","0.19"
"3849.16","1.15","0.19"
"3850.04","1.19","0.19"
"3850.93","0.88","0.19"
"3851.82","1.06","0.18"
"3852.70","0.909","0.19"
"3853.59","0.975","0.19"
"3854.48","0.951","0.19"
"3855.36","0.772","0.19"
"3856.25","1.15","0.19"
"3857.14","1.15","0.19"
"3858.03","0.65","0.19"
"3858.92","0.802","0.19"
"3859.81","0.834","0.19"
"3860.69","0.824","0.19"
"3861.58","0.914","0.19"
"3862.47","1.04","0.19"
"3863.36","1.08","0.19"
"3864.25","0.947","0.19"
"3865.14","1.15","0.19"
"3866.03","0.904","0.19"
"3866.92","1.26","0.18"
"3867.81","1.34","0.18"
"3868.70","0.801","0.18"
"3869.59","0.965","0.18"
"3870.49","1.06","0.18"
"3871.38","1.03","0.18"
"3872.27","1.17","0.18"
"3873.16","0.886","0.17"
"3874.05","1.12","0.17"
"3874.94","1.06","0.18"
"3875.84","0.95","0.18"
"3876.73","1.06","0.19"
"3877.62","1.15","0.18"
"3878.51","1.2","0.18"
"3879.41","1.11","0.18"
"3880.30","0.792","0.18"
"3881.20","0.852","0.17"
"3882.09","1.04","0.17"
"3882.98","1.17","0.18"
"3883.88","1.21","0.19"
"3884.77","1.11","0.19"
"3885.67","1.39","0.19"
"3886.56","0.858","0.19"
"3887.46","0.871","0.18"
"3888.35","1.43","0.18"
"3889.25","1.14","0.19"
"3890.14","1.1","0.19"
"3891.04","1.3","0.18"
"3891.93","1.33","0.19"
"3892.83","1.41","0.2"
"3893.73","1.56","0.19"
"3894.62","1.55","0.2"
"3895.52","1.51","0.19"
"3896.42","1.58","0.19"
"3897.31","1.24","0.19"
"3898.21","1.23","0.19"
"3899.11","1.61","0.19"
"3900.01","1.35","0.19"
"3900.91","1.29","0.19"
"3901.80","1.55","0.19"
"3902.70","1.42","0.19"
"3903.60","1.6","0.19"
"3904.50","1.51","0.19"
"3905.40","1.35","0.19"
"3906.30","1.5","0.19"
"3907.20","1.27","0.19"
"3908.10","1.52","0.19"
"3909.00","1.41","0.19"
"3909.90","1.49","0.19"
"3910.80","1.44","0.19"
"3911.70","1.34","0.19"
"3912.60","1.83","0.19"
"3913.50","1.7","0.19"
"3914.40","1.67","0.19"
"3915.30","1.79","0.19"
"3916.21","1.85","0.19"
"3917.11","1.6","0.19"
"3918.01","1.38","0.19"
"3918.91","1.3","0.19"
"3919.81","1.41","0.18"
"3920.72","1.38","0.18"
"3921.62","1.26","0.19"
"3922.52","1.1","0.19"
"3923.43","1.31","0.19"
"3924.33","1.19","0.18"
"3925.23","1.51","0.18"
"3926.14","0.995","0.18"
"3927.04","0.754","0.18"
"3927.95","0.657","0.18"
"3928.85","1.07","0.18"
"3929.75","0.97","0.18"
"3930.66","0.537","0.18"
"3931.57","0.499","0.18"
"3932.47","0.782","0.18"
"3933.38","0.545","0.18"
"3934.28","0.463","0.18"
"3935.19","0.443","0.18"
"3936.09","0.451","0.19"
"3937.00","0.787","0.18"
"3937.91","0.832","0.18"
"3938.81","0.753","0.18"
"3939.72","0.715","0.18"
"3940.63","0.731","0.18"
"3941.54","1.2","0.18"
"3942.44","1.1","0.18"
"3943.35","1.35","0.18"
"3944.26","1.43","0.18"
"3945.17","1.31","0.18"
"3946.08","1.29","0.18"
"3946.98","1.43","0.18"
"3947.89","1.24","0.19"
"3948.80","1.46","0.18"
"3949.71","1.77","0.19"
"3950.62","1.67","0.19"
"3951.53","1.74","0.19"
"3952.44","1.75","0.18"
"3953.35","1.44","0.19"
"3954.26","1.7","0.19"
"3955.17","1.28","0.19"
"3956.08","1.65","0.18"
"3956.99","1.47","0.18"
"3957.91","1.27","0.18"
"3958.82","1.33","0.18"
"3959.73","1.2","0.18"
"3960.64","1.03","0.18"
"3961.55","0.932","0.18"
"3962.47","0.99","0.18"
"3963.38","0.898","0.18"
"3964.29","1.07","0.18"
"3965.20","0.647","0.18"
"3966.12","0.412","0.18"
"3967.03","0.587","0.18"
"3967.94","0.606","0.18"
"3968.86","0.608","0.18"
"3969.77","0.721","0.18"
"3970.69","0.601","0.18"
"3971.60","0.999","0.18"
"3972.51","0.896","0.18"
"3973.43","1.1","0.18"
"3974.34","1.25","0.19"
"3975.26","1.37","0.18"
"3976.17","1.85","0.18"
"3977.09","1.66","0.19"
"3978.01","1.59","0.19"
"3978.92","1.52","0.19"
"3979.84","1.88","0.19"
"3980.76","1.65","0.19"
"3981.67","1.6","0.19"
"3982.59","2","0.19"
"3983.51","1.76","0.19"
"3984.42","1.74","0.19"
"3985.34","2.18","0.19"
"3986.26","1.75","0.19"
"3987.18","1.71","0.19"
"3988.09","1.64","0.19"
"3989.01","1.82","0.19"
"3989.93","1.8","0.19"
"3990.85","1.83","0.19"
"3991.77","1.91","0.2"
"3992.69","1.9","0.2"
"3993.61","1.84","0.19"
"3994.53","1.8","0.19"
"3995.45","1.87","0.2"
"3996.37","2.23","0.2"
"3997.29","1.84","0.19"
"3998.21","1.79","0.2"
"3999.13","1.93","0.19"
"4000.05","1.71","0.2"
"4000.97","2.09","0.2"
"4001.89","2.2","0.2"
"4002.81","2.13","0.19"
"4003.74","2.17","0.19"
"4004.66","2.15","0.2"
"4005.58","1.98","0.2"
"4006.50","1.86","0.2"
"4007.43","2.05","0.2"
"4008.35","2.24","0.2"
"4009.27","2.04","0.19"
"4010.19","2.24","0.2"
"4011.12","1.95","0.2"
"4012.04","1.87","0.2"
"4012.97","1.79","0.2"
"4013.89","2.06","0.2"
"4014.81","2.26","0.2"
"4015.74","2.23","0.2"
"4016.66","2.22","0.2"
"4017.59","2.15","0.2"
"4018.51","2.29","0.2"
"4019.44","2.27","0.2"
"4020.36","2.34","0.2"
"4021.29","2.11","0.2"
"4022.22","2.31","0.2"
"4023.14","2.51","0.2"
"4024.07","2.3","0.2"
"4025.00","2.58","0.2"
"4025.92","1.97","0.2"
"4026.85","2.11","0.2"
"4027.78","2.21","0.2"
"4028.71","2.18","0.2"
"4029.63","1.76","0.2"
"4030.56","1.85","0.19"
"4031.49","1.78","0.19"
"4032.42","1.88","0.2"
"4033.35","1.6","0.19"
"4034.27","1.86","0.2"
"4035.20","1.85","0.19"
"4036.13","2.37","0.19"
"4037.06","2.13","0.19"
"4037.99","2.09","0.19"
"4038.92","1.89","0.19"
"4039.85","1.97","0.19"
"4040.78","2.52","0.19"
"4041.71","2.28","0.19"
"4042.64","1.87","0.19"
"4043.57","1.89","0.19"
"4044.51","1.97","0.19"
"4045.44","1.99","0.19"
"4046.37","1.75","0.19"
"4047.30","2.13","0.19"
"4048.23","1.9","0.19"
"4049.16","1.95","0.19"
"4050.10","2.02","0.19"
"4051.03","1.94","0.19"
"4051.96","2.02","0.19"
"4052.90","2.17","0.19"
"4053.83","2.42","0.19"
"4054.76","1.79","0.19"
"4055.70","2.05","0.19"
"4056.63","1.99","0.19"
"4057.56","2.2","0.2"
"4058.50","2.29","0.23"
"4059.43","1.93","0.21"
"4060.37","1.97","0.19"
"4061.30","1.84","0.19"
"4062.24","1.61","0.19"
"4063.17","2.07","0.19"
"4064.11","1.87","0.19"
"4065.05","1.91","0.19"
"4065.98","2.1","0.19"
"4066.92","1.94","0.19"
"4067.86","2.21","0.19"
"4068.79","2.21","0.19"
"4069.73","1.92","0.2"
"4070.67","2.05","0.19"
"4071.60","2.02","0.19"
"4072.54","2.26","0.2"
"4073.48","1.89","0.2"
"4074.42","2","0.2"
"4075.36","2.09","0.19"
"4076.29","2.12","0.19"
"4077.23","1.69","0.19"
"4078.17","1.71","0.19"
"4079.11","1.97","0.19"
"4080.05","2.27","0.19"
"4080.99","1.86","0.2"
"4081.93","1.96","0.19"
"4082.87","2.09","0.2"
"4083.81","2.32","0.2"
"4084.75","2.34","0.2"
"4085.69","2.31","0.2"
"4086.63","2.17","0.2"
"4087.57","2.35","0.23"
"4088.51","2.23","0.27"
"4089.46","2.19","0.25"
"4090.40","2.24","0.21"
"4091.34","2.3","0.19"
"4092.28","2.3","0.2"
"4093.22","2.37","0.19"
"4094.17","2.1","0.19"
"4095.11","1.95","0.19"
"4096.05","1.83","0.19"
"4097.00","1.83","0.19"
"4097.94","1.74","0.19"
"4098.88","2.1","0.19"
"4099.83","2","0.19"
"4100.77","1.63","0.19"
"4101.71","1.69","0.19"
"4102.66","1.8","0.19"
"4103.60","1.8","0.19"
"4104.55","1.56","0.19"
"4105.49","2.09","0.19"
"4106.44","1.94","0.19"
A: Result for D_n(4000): 1.9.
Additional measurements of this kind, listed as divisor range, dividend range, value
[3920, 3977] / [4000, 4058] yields 2.01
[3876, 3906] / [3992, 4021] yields 1.71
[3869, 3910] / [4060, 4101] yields 1.81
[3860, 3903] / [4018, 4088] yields 1.93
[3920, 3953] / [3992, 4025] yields 2.01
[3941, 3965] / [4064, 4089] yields 1.65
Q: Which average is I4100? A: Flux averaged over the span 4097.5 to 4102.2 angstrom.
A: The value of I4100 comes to 1.83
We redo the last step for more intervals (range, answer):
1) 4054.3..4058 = 2.01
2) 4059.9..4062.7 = 1.81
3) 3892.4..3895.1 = 1.51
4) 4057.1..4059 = 2.24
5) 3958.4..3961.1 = 1.19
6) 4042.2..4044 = 1.88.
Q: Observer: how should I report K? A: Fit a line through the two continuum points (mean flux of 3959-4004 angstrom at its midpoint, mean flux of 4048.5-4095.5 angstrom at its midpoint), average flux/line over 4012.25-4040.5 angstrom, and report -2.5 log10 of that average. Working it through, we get -0.18 mag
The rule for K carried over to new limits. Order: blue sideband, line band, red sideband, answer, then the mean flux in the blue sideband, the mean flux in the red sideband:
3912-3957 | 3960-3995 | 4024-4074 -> 0.120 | 1.21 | 2.02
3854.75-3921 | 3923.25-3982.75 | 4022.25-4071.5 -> 0.363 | 1.24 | 2.03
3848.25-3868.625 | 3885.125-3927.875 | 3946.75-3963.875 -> -0.165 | 0.998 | 1.38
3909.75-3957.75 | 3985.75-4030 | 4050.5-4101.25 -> -0.228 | 1.22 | 2.05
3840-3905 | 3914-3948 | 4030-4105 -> 0.266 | 1.12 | 2.01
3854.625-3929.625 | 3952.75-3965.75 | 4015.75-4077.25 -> 0.291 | 1.22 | 2.06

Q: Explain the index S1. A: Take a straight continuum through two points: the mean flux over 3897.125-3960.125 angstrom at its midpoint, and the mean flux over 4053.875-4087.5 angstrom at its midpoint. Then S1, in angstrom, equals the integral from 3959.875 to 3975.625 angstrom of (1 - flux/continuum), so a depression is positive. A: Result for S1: 6.5 angstrom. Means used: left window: 1.26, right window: 2.04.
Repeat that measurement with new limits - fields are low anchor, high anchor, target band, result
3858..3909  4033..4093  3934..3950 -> 4.7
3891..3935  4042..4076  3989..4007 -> -2.5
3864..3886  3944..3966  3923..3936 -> 4.3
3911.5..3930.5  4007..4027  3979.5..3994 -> 0.7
